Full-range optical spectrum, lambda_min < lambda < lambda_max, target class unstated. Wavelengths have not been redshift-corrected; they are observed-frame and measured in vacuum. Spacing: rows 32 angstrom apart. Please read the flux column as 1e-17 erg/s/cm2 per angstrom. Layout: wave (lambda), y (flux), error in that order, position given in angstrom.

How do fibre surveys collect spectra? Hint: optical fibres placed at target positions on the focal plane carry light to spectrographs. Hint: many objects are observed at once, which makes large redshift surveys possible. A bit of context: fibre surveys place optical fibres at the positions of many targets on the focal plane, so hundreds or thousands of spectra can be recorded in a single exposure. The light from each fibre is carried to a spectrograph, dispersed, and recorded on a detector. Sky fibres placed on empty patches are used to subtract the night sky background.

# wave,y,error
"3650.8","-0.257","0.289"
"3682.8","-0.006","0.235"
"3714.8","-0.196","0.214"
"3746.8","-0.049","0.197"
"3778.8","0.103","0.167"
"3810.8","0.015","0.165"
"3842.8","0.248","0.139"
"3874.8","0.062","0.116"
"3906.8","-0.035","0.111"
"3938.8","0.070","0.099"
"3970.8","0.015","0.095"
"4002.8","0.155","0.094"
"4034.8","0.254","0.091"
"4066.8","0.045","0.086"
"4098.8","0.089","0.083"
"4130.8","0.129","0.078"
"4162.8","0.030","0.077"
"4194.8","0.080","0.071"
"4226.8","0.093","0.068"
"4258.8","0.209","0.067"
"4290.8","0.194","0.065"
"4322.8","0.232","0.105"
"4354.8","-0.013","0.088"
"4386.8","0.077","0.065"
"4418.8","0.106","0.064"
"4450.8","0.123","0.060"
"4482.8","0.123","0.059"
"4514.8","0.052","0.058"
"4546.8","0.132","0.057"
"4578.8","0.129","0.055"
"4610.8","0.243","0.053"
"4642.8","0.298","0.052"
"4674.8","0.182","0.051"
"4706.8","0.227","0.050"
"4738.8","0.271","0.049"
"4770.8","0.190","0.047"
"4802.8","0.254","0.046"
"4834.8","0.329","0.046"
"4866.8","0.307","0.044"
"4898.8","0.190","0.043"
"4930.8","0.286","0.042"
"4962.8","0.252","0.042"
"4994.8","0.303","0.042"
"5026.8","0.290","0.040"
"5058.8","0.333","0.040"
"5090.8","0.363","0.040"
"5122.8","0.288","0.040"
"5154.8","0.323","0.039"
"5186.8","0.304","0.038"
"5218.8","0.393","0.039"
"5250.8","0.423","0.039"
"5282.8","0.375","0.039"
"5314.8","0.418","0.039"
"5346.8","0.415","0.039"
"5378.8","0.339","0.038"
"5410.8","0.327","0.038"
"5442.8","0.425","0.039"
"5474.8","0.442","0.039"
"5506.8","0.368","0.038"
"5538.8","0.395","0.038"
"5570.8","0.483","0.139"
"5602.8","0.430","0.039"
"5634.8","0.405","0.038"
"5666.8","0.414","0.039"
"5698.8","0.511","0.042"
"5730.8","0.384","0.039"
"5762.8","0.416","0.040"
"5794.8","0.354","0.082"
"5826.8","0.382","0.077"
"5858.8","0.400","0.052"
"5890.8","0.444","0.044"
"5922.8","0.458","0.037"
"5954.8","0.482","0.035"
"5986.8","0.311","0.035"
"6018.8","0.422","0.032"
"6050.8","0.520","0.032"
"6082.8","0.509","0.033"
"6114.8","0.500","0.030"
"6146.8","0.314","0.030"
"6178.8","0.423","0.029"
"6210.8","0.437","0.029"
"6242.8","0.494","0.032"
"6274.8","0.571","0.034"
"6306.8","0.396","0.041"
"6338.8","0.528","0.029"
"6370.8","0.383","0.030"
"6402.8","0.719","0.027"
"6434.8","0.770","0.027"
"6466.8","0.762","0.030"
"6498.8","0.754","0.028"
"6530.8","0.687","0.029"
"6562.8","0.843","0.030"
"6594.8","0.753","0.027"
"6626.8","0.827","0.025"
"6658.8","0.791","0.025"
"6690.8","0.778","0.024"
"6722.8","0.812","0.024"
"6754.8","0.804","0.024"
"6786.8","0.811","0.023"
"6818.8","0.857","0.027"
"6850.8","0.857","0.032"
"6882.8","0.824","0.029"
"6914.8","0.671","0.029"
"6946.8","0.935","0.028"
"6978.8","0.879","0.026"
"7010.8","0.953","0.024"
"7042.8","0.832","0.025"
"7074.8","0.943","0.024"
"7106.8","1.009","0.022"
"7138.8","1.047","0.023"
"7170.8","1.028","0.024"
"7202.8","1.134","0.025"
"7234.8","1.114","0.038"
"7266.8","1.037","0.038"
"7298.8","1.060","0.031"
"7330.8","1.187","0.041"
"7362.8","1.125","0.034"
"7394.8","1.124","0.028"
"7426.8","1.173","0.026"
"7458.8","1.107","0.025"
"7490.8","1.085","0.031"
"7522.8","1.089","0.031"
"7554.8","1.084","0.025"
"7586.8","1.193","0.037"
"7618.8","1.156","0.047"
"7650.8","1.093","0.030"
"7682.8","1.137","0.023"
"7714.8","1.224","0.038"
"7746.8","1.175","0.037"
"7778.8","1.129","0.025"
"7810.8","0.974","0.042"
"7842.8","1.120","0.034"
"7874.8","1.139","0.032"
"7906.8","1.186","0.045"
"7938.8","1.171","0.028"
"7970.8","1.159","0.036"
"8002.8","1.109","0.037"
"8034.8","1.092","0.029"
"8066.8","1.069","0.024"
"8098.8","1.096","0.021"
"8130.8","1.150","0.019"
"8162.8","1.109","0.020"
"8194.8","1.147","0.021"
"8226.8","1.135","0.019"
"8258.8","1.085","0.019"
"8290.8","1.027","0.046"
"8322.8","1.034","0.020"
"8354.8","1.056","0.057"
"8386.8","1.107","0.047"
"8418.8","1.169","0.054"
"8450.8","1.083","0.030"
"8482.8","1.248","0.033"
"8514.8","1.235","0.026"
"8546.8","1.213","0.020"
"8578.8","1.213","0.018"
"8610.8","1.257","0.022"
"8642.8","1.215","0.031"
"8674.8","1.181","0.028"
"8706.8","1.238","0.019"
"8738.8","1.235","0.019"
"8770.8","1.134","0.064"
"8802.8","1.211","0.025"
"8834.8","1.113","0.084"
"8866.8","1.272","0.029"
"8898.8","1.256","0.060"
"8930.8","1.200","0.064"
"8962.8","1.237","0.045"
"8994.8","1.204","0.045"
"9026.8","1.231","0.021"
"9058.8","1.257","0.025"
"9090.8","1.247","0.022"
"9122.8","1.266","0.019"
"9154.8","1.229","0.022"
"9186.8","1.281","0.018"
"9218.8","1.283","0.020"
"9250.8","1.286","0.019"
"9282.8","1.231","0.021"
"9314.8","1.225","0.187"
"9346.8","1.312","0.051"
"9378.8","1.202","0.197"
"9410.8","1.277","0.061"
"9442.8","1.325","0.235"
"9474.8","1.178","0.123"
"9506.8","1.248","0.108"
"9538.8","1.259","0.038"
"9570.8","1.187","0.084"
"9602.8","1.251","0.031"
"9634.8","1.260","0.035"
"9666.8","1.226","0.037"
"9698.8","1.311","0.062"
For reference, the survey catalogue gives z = 0.61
